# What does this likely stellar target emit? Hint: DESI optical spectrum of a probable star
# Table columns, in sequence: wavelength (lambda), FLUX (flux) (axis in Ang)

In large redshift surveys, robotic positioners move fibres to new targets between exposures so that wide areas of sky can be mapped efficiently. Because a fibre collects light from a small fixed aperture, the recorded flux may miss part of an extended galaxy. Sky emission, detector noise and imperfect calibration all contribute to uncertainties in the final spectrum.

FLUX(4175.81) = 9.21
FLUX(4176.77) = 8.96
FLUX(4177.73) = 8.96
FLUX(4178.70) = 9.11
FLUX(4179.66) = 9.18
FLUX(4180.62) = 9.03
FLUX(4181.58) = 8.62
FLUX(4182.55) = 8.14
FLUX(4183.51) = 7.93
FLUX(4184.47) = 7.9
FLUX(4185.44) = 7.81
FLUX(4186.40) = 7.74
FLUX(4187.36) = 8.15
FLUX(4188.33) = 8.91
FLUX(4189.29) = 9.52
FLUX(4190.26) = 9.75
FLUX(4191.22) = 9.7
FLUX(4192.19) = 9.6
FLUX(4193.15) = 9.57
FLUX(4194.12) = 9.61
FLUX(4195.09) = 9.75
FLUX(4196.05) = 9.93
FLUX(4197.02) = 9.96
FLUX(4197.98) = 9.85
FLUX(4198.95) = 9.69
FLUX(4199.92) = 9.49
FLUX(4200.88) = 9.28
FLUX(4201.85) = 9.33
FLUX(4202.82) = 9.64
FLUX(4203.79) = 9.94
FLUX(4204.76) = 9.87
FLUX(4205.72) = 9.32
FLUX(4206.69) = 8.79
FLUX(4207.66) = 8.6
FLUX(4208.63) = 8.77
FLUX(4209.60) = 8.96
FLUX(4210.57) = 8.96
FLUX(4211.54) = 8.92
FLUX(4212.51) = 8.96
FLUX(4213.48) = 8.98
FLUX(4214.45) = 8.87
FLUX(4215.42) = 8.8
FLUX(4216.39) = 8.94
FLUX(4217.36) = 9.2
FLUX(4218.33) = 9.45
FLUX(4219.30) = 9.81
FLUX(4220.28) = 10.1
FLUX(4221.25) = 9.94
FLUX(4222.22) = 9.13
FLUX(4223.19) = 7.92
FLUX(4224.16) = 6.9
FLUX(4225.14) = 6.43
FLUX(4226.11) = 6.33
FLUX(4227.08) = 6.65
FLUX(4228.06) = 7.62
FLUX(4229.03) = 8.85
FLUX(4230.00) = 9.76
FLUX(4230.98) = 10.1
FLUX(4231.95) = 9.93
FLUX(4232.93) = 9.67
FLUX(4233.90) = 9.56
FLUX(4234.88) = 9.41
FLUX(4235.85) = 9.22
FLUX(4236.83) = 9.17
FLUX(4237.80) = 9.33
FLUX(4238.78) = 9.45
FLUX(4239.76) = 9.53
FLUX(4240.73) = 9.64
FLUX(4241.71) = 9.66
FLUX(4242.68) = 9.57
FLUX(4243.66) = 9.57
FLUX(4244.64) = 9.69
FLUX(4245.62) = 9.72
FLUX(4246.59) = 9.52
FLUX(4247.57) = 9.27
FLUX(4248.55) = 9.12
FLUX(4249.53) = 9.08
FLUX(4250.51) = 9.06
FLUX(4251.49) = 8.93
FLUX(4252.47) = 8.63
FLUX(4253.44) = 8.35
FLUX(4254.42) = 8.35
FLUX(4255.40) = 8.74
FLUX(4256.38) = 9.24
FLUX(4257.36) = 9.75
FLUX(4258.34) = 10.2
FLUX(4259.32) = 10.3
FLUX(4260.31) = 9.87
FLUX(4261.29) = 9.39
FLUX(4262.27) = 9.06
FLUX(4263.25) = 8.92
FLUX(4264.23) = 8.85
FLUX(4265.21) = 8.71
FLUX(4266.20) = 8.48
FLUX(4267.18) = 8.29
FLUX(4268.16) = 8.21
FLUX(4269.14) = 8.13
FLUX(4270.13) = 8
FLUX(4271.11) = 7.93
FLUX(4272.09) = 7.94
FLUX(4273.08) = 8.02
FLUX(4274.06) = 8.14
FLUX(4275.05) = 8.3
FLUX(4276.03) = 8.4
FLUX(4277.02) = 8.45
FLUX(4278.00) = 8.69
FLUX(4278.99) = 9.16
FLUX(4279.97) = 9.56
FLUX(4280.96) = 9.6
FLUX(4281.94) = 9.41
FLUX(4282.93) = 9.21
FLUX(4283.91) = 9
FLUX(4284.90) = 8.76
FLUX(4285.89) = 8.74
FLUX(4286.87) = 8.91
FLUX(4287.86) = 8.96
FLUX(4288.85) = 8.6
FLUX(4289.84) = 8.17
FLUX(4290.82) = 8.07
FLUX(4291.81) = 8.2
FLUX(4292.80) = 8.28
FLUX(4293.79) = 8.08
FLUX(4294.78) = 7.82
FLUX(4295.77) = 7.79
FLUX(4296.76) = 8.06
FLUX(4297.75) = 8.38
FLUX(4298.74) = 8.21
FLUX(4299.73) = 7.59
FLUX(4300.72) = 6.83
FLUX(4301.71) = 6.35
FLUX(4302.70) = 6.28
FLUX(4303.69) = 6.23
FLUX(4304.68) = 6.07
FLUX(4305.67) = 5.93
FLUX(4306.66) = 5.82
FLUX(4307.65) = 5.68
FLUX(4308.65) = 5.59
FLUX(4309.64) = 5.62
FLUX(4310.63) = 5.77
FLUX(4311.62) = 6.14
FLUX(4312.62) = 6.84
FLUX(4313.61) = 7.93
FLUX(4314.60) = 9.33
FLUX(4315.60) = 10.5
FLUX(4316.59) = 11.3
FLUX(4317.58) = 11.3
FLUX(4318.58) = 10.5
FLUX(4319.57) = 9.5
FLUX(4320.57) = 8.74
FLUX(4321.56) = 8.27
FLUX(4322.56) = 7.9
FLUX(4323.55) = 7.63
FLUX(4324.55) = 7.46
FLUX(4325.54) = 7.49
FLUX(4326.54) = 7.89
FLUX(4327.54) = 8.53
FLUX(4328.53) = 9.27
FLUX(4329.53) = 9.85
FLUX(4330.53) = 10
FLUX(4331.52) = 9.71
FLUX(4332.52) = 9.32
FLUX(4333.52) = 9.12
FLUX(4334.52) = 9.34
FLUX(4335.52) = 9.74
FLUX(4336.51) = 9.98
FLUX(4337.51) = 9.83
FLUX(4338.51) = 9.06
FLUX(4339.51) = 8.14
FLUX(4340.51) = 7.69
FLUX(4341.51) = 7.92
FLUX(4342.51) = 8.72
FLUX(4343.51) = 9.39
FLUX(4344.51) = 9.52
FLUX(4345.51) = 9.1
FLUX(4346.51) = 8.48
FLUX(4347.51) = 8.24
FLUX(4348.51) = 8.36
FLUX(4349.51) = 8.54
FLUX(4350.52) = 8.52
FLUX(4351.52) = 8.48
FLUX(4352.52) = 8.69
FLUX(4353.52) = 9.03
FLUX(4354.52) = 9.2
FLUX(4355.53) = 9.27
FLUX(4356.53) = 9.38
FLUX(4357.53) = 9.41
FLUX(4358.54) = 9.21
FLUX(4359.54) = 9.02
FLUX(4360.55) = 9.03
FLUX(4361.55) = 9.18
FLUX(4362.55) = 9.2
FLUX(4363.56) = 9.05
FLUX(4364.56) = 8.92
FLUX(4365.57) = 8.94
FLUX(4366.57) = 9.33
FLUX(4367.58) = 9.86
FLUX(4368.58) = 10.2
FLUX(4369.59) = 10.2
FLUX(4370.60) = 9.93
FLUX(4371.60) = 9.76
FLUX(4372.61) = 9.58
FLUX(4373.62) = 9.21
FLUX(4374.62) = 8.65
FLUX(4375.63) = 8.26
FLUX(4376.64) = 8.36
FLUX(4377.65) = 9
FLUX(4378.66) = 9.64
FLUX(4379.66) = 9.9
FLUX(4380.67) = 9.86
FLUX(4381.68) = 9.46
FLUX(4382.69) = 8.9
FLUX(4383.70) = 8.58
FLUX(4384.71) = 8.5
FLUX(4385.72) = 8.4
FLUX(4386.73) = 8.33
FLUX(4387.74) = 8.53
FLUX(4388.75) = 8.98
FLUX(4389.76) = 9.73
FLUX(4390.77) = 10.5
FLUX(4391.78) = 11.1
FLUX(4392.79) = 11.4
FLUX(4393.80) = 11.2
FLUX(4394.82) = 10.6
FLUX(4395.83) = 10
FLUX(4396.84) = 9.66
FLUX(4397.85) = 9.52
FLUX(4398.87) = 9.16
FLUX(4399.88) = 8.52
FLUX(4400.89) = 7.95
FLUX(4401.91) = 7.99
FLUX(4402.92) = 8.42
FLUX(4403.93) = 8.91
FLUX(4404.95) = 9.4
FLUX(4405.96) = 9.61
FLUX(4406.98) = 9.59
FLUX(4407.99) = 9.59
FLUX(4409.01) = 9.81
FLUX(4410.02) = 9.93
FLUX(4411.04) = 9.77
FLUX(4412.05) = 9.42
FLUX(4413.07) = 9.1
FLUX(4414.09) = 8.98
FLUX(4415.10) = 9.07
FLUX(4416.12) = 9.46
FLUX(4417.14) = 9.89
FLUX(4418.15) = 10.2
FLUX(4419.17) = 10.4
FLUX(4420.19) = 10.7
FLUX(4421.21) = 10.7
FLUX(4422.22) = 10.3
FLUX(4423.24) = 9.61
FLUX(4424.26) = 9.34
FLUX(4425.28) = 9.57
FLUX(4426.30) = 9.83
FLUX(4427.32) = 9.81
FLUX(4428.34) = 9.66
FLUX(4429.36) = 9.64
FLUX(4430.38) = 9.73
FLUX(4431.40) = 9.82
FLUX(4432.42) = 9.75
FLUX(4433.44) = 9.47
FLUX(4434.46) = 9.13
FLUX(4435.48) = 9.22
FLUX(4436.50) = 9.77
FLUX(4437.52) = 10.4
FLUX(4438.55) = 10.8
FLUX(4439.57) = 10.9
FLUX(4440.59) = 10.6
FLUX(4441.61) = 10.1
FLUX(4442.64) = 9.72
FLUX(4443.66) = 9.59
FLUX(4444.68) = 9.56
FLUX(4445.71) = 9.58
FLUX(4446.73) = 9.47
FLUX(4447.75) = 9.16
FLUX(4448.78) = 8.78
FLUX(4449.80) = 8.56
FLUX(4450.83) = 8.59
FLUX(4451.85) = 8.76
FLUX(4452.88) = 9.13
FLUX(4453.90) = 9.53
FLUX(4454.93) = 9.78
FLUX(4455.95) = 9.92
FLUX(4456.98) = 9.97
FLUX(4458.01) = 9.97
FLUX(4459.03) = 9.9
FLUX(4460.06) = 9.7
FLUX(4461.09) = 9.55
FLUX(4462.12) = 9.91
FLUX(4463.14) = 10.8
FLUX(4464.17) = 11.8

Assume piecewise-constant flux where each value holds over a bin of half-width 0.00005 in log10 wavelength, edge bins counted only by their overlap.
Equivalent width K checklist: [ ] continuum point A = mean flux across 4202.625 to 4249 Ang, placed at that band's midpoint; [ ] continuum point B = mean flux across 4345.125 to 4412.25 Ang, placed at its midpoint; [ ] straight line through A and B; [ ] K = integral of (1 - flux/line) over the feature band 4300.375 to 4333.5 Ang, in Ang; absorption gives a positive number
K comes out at 4.5 Ang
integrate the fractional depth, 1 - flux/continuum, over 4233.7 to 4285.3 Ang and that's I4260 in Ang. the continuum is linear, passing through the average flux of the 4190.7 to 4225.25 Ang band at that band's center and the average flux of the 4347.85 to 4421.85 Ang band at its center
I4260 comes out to 1.3 Ang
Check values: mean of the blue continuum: 9.22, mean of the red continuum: 9.36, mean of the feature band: 9.03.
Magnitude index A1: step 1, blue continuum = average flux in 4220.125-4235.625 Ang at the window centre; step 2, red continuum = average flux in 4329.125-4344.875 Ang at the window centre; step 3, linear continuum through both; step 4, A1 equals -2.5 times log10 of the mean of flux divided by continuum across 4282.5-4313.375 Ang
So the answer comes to 0.21 mag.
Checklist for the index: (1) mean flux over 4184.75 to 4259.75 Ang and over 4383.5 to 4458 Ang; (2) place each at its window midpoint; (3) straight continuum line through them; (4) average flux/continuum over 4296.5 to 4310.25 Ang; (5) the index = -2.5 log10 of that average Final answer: 0.38 mag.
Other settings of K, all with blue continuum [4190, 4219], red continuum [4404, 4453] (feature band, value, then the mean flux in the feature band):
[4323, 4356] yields 2.4 Ang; 8.83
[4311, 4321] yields 0.4 Ang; 9.17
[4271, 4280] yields 1.0 Ang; 8.43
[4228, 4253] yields 0.1 Ang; 9.38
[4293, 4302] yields 1.7 Ang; 7.72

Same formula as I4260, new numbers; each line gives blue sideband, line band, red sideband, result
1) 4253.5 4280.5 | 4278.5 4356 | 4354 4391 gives 5.1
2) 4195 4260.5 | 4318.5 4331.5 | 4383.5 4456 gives 1.0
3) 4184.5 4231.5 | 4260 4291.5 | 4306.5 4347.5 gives 0.2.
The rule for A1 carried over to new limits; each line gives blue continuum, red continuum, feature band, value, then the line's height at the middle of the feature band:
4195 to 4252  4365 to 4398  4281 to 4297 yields 0.09 mag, 9.3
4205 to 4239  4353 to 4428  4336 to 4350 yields 0.06 mag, 9.29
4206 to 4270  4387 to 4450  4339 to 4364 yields 0.07 mag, 9.42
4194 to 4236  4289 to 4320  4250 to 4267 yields -0.09 mag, 8.4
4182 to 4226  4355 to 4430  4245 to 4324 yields 0.10 mag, 9.21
